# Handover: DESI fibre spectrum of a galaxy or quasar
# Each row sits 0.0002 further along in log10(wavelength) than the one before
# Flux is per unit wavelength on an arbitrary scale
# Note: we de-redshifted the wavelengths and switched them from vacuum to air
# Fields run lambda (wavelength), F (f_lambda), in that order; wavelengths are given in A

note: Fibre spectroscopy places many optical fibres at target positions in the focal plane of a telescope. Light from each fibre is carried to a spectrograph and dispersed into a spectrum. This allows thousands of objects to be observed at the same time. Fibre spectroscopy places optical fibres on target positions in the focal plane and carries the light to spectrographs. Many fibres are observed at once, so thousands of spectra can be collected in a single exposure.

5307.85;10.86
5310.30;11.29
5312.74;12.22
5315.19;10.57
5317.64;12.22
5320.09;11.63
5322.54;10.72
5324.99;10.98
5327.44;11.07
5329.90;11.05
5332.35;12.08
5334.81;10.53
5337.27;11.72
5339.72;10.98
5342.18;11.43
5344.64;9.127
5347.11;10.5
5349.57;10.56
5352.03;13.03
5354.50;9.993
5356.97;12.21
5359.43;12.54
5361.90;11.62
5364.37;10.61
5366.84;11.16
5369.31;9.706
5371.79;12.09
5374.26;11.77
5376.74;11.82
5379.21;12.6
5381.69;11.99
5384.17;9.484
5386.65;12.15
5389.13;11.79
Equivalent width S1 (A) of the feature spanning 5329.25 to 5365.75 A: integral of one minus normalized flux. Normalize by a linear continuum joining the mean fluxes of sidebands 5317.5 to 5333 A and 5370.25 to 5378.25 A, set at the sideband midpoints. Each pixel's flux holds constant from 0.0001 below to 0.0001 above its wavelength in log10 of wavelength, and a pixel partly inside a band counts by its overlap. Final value 1.1 A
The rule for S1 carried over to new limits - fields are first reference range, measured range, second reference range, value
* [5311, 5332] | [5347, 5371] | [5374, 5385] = 0.54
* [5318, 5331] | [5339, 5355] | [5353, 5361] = 0.91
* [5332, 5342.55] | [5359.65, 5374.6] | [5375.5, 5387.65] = 0.36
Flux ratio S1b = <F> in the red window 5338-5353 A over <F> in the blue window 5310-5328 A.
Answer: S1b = 0.96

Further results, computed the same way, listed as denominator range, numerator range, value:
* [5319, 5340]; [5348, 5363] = 1.04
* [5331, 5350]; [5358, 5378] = 1.05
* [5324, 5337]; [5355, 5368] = 1.03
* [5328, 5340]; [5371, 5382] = 1.07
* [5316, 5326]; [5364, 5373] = 0.96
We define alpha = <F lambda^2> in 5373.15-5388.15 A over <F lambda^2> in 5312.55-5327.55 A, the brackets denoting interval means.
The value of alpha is 1.1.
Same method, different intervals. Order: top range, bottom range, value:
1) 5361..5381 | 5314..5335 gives 1.04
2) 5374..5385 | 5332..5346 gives 1.08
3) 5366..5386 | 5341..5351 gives 1.10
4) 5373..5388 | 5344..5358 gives 1.07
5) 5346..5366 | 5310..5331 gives 1.02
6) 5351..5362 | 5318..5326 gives 1.07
